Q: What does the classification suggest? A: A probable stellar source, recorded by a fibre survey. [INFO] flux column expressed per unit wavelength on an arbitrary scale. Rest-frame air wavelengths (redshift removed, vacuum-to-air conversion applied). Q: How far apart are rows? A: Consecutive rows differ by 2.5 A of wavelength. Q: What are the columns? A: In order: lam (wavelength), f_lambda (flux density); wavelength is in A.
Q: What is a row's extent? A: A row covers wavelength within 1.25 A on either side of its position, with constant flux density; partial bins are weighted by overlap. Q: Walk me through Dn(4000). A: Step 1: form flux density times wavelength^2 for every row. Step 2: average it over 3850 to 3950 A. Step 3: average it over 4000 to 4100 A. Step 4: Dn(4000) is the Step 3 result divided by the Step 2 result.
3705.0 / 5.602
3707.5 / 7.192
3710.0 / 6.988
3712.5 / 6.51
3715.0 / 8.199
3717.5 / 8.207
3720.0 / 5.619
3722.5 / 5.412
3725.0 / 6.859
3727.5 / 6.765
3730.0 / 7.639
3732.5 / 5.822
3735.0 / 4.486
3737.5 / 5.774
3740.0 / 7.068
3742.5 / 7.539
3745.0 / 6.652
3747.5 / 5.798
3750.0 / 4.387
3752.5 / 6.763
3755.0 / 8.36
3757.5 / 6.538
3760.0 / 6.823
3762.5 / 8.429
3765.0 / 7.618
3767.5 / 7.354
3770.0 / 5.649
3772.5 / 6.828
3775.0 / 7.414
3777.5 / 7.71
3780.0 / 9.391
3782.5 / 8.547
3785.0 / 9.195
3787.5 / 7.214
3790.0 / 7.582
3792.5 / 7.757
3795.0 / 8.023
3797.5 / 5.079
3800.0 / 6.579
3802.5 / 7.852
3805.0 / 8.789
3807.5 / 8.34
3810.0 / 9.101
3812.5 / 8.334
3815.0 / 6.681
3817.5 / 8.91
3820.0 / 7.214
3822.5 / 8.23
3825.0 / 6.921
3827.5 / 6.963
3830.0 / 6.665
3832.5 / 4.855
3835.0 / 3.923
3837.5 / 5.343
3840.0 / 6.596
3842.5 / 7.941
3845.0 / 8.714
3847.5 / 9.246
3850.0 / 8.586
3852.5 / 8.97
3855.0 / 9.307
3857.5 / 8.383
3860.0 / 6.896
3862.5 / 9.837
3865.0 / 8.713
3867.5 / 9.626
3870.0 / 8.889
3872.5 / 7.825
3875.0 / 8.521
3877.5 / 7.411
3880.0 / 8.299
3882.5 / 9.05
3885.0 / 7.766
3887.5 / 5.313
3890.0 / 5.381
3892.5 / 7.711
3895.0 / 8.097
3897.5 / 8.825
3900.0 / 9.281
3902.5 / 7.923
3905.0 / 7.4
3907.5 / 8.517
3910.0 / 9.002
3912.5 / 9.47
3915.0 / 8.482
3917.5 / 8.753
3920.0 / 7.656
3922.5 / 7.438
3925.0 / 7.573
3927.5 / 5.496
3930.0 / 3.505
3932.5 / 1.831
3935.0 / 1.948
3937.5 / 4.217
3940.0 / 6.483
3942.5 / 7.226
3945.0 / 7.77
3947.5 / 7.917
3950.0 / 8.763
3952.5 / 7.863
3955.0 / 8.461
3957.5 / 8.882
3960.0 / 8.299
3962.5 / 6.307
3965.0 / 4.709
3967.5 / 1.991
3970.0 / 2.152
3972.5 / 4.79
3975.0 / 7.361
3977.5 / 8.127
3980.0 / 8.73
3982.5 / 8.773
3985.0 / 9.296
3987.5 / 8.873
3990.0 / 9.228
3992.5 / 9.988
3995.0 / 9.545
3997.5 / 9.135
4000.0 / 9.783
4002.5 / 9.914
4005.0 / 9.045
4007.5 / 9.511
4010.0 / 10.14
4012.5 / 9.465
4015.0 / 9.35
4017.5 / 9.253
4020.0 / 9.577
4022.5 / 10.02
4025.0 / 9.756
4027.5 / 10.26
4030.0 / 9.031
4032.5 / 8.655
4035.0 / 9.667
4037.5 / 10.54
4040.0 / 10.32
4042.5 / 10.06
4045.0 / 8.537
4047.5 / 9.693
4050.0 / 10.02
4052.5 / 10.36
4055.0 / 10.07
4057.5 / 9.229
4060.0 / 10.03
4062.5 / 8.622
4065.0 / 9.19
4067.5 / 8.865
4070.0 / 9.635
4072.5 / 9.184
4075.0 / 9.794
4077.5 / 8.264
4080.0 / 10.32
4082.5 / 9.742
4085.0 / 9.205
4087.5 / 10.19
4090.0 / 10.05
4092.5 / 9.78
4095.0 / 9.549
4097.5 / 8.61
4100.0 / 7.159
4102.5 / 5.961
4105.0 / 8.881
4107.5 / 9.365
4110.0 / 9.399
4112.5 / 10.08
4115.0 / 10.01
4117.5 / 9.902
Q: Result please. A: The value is 1.4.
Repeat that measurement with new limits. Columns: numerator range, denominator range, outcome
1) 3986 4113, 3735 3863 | 1.45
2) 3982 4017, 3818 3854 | 1.42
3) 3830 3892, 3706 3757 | 1.25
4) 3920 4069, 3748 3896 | 1.18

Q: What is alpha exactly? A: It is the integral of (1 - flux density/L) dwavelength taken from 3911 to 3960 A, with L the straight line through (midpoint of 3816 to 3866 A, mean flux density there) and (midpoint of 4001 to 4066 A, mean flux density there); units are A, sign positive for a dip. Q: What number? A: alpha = 9.8 A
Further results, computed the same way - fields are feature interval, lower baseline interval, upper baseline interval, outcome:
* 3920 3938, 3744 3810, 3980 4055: 8.1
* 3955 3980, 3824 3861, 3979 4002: 7.9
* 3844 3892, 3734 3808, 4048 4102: -2.2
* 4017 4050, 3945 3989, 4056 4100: -4.6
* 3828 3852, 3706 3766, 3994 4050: 2.6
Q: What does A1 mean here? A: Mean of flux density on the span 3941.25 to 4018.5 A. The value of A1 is 8.08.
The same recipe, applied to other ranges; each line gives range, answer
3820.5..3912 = 7.81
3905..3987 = 6.83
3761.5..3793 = 7.74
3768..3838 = 7.35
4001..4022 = 9.55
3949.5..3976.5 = 6.27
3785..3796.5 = 7.76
